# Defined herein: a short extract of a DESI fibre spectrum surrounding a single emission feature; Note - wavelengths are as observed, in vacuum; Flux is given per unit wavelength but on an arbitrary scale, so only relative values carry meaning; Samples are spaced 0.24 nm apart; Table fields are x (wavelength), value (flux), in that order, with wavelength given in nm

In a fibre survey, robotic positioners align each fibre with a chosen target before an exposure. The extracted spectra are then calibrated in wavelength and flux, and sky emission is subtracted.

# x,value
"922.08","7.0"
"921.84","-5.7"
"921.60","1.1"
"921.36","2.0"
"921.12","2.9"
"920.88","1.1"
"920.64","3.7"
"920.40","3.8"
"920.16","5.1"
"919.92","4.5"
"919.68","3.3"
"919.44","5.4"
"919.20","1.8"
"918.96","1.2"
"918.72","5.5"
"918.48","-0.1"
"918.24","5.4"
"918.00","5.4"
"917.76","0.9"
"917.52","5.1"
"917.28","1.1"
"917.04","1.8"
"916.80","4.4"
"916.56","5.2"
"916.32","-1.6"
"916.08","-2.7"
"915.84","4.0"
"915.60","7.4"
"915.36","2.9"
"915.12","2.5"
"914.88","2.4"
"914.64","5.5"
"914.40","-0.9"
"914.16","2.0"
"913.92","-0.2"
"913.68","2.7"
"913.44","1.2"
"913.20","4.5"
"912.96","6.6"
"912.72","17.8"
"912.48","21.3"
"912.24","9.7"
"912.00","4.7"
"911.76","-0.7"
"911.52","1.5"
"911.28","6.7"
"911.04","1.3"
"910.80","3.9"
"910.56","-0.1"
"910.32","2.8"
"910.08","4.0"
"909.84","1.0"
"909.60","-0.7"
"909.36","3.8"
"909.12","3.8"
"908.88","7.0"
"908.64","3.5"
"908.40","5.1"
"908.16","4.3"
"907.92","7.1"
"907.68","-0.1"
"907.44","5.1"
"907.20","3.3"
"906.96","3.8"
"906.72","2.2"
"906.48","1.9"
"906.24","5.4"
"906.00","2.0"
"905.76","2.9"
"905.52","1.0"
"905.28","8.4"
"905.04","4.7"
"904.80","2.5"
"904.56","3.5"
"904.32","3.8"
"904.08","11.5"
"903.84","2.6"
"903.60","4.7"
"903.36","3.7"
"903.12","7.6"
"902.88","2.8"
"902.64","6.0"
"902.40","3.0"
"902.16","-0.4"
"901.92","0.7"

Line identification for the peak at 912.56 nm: H-beta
